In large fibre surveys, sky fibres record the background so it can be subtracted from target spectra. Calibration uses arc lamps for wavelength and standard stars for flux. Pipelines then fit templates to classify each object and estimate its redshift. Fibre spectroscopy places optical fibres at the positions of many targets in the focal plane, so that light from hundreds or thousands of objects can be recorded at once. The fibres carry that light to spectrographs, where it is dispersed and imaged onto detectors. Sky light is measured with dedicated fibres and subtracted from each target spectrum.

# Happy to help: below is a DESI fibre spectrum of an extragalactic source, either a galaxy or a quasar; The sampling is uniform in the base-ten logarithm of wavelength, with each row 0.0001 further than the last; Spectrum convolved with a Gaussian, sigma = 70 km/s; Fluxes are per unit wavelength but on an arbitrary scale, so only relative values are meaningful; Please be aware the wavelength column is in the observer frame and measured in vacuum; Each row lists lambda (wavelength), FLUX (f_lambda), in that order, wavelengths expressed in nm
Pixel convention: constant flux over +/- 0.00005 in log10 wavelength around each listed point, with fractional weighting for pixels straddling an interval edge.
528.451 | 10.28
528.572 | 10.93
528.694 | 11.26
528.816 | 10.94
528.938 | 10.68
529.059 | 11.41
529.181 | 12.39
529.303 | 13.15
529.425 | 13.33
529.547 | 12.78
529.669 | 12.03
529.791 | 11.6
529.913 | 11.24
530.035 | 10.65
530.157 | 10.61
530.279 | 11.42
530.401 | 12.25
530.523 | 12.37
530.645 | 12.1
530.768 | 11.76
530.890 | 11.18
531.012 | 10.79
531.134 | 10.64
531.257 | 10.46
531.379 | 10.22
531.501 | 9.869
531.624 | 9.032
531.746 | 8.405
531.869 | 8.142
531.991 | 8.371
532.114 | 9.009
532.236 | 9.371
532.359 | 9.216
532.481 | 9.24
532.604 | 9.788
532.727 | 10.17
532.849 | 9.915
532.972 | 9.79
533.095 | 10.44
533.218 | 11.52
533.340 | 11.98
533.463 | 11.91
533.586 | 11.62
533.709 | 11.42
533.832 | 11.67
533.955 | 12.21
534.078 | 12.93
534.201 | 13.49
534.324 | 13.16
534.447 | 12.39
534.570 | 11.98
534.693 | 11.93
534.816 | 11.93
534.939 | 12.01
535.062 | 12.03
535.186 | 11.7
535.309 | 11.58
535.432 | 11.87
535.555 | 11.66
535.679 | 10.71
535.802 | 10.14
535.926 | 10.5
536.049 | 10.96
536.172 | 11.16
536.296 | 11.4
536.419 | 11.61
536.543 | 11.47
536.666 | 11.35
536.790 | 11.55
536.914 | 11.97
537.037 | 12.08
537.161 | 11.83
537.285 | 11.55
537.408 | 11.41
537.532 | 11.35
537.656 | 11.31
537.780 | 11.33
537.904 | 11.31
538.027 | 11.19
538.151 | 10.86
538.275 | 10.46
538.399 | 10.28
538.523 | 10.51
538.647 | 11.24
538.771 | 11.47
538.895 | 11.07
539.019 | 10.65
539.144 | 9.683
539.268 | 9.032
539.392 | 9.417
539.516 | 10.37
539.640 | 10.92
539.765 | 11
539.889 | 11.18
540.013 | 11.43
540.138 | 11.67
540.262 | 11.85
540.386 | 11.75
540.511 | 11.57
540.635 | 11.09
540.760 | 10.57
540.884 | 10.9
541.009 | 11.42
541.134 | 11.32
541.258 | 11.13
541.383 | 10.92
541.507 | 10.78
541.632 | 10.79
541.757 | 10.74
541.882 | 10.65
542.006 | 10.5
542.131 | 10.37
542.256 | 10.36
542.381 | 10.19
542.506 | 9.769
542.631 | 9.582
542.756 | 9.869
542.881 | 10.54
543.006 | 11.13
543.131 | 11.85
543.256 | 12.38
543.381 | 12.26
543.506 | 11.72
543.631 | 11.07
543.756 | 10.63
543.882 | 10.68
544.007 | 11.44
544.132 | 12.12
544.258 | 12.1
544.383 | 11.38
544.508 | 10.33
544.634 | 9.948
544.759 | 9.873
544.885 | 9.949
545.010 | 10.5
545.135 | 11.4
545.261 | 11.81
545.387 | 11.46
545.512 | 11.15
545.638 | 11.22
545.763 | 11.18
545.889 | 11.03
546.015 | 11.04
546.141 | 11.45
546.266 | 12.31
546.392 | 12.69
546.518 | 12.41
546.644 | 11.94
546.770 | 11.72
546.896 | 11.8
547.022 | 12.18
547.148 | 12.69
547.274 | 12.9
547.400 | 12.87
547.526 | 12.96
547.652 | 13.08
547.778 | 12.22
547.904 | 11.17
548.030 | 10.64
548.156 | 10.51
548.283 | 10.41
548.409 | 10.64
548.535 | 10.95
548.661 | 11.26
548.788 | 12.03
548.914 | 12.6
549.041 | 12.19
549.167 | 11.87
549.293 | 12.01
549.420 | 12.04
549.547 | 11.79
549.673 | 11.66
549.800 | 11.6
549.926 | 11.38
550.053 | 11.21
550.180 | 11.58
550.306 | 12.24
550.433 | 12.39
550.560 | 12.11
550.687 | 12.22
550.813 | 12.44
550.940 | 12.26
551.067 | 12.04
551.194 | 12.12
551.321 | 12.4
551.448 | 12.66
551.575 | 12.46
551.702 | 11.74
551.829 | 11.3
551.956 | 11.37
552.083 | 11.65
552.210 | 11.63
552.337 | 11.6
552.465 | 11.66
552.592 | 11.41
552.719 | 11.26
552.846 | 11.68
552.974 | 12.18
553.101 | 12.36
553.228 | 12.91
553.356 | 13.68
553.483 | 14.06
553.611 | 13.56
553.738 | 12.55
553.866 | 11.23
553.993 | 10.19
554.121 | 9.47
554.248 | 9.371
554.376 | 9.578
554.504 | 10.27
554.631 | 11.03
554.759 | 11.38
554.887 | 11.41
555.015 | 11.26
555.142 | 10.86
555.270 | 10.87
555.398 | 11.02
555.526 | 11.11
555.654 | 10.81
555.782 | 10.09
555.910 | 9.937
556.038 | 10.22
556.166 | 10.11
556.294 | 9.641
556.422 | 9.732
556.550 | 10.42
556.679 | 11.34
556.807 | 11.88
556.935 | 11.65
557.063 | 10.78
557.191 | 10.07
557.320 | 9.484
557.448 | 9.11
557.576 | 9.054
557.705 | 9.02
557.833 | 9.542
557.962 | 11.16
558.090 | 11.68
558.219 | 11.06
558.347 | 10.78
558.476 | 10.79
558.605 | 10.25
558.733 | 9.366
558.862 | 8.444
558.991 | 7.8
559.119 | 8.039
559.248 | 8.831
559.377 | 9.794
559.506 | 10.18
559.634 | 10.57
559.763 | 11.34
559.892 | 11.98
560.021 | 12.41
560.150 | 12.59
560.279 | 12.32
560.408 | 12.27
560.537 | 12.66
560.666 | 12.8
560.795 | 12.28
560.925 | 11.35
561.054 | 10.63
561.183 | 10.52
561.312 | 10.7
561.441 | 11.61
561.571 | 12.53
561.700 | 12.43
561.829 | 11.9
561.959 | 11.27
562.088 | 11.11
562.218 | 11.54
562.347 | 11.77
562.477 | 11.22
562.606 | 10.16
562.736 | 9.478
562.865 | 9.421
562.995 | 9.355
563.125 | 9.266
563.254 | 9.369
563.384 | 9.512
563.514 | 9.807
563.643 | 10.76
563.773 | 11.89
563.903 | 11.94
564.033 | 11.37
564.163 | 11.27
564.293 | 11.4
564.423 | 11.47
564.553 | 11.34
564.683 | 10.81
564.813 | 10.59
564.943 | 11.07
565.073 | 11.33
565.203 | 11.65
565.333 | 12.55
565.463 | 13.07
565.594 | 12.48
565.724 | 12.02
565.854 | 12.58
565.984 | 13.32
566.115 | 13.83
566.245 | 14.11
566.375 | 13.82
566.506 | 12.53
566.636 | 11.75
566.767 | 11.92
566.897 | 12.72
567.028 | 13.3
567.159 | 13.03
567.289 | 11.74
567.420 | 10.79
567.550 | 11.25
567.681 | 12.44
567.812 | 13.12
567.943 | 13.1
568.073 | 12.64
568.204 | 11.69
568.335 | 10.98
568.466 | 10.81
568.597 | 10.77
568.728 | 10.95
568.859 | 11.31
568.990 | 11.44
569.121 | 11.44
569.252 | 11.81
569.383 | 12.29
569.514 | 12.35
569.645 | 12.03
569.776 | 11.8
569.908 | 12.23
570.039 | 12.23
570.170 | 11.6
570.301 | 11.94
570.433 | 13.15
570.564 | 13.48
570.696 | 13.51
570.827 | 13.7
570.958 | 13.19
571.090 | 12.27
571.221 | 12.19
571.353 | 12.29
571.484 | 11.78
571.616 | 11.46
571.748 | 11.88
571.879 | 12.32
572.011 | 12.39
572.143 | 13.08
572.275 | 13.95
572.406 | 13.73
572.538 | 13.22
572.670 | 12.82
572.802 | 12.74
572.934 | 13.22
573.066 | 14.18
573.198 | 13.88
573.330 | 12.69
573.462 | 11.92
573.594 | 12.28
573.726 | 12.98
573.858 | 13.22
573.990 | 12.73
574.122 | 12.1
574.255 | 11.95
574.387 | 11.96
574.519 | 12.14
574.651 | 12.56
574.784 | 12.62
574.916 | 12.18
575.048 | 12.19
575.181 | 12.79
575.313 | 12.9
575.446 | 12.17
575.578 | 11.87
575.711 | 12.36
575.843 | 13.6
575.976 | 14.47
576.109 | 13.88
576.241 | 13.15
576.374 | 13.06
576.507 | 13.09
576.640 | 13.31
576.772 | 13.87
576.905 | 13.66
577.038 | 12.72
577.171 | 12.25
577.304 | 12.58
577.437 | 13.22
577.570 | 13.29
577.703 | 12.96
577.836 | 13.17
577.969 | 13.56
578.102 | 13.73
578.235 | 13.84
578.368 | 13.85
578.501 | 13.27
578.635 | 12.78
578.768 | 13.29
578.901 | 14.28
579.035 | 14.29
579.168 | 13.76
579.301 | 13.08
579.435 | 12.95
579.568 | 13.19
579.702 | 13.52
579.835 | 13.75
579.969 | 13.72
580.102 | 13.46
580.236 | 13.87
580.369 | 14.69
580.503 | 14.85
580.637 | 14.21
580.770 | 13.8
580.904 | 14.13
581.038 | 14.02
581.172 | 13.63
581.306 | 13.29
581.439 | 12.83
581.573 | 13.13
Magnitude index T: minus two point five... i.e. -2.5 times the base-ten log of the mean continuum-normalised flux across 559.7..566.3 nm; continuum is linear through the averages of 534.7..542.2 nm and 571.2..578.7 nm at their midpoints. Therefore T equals 0.07 mag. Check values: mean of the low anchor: 11.1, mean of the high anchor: 12.9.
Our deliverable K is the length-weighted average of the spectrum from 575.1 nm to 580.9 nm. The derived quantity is 13.4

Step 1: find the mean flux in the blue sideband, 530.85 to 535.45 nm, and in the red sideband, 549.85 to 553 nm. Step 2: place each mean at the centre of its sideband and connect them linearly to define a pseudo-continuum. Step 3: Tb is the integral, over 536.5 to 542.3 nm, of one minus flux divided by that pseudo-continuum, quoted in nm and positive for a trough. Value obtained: 0.10 nm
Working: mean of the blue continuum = 10.9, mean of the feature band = 11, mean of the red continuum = 11.9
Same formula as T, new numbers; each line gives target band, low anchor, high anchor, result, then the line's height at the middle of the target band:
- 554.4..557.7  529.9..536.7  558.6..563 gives 0.04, 10.9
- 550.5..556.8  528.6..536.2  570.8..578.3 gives 0.06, 12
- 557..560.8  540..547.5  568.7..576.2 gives 0.14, 11.9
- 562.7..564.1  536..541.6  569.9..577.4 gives 0.20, 12.3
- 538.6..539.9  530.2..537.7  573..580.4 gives 0.08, 11.4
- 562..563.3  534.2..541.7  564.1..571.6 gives 0.16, 12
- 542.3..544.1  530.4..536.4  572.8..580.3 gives 0.05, 11.5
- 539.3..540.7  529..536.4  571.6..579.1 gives 0.04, 11.5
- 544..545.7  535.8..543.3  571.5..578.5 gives 0.02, 11.3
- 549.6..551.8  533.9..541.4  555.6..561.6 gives -0.11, 10.9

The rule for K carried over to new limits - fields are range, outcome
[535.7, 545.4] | 11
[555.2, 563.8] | 10.6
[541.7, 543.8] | 10.8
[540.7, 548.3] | 11.3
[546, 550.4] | 11.8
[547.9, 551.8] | 11.8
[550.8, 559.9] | 10.9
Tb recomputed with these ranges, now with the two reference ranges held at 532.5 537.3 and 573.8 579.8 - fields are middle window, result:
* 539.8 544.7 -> 0.31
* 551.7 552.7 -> 0.05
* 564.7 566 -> 0.07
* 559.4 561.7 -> 0.14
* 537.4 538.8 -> 0.07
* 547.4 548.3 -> 0.02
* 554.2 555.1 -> 0.12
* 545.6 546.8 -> 0.02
